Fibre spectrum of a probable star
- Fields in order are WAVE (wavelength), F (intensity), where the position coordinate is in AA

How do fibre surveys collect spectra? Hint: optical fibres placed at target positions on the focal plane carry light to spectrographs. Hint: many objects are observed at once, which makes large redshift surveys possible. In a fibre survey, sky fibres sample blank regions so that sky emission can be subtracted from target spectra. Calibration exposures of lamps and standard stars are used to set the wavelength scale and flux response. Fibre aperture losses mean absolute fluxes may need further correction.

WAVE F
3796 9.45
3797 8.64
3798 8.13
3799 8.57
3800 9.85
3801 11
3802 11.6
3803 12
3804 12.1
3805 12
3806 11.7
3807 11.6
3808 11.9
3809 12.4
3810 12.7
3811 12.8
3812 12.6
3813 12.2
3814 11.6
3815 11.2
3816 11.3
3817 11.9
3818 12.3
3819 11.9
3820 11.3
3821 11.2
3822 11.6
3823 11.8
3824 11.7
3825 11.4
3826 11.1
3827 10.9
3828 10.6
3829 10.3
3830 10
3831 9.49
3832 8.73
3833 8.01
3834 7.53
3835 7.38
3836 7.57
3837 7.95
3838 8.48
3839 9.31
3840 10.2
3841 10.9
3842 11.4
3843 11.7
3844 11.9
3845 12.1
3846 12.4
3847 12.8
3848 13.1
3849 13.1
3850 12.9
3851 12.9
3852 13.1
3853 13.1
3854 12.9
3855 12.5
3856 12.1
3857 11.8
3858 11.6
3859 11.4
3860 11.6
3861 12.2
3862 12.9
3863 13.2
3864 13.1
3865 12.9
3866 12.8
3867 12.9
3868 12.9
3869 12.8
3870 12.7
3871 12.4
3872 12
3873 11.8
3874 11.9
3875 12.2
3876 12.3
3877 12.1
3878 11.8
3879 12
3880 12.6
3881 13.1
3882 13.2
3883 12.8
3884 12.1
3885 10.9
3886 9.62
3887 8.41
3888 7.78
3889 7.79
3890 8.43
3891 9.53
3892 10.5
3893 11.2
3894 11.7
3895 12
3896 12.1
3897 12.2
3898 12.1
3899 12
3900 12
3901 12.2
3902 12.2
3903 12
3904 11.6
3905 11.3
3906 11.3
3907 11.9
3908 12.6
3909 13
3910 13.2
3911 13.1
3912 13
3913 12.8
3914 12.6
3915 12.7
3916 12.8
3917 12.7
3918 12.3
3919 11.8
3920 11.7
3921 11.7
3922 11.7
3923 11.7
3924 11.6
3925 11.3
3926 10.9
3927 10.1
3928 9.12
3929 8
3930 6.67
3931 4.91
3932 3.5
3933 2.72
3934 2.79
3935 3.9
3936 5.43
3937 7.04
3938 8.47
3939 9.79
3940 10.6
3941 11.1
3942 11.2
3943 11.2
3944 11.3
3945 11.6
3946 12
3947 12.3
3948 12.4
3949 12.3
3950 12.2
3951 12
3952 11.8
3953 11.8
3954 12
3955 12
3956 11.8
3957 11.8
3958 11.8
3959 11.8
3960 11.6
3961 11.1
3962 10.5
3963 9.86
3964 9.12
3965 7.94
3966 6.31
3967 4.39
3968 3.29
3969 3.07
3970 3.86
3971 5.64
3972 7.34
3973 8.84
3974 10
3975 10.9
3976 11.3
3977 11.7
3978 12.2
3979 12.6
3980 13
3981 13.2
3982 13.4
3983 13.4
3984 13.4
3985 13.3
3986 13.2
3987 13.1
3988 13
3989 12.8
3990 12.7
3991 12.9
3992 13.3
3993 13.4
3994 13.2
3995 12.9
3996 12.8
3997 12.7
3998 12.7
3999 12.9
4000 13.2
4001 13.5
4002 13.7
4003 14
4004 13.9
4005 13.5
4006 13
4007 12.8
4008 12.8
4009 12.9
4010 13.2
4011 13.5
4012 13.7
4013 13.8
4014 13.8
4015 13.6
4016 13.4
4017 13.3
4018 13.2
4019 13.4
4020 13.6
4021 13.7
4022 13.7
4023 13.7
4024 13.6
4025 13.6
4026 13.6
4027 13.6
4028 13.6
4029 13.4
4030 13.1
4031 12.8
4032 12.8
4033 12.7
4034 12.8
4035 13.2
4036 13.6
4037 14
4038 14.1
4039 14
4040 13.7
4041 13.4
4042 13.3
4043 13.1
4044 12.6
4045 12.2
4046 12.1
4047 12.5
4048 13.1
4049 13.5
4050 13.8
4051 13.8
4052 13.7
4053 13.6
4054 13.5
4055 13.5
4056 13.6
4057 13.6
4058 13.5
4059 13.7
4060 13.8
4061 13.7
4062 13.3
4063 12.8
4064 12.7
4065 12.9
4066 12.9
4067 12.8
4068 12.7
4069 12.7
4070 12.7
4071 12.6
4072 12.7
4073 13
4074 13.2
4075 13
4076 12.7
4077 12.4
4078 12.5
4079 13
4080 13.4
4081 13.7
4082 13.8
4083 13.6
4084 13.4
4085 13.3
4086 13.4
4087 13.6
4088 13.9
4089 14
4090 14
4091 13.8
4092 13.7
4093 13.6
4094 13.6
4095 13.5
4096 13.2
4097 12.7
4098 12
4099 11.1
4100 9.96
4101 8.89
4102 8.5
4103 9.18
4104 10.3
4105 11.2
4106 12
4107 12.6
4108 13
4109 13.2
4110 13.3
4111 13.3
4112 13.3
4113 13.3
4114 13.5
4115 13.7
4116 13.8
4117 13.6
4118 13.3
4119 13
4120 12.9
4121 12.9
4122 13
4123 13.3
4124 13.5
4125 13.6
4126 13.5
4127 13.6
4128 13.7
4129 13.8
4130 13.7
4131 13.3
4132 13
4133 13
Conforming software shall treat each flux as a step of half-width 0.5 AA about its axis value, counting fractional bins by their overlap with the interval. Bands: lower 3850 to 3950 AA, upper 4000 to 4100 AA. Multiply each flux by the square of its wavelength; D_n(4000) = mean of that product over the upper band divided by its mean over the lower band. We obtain 1.28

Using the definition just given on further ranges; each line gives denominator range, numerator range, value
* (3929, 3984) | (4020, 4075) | 1.45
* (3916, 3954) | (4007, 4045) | 1.41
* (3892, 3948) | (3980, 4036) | 1.30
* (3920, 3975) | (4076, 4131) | 1.50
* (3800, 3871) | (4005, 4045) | 1.28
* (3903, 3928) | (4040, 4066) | 1.18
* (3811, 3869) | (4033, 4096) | 1.30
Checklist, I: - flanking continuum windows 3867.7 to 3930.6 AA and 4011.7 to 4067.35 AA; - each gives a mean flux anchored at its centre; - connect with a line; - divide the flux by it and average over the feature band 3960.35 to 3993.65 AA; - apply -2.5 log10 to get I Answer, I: 0.202 mag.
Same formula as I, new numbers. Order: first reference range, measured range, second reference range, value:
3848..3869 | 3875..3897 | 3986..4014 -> 0.15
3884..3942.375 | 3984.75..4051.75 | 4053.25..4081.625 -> -0.09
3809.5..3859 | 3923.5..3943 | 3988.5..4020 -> 0.48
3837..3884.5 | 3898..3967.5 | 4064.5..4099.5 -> 0.18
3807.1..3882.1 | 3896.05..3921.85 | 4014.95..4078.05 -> -0.01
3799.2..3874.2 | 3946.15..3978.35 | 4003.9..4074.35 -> 0.27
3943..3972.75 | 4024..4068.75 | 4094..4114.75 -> -0.19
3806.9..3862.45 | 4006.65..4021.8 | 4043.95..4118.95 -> -0.08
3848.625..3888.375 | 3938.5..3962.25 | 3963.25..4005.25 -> -0.01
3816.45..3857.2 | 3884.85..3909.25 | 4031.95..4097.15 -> 0.06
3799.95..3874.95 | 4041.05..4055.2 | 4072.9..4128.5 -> -0.05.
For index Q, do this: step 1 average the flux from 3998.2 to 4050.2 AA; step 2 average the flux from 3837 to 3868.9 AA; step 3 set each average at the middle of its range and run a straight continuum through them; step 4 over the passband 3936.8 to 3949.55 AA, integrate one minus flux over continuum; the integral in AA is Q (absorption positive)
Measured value 1.8 AA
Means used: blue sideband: 12.1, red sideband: 13.3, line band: 11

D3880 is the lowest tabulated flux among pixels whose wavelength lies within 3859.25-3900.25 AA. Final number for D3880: 7.78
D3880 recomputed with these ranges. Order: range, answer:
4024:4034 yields 12.7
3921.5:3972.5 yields 2.72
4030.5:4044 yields 12.6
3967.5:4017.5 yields 3.07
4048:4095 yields 12.4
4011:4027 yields 13.2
